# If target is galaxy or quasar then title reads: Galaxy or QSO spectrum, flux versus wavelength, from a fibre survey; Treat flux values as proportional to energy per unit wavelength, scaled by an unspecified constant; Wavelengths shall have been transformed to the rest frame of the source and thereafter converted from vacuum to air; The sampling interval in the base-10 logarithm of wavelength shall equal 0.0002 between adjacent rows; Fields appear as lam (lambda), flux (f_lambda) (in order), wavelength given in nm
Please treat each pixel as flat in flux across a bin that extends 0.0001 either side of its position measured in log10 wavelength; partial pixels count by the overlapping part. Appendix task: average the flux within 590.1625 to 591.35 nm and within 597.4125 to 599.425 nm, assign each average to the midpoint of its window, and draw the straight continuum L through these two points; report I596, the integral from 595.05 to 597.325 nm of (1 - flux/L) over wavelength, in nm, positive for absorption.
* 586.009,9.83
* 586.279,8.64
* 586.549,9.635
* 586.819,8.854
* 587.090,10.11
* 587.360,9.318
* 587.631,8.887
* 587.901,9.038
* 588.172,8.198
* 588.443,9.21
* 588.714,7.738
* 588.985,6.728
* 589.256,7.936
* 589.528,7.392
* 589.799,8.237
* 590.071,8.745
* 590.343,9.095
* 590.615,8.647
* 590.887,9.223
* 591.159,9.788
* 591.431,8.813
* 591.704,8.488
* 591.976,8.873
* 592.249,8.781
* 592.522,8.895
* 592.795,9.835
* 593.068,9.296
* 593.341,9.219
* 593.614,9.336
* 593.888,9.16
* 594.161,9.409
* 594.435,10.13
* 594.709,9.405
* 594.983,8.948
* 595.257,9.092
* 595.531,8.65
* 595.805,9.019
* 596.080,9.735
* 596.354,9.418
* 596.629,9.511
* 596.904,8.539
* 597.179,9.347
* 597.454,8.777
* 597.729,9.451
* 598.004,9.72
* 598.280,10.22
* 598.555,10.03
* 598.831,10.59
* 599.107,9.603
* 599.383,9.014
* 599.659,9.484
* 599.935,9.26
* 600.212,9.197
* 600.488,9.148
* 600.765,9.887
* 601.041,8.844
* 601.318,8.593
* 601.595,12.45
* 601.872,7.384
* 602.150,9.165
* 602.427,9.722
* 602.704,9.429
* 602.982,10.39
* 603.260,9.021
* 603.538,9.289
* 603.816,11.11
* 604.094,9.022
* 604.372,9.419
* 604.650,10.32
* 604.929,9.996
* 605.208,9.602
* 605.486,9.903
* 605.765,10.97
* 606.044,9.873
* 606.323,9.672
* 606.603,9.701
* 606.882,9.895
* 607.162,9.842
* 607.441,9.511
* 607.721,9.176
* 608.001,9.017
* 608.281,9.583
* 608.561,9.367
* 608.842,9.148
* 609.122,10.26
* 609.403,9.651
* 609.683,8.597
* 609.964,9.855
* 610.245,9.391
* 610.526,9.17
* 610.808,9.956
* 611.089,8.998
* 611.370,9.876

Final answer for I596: 0.10 nm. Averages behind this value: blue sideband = 9.16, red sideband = 9.75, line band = 9.16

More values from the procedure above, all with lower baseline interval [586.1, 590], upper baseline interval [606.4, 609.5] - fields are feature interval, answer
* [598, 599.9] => -0.140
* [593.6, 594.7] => -0.079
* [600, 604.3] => -0.107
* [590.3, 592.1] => -0.051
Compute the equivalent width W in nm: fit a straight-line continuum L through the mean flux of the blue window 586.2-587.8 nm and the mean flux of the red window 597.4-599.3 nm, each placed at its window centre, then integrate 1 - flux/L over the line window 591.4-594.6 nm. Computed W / 0.11 nm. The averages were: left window 9.26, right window 9.79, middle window 9.2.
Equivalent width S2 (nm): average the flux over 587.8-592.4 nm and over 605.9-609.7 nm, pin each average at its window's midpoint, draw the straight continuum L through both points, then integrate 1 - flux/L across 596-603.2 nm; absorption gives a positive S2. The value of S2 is -0.33 nm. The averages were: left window 8.52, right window 9.55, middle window 9.49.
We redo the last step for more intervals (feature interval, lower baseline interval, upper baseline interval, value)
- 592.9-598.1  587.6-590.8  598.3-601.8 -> -0.11 nm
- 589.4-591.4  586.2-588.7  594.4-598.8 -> 0.09 nm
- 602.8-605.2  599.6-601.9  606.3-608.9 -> -0.08 nm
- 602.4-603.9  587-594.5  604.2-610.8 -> -0.05 nm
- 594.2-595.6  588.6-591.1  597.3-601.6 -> -0.06 nm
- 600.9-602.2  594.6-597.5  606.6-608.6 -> 0.00 nm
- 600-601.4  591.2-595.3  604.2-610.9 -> 0.04 nm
